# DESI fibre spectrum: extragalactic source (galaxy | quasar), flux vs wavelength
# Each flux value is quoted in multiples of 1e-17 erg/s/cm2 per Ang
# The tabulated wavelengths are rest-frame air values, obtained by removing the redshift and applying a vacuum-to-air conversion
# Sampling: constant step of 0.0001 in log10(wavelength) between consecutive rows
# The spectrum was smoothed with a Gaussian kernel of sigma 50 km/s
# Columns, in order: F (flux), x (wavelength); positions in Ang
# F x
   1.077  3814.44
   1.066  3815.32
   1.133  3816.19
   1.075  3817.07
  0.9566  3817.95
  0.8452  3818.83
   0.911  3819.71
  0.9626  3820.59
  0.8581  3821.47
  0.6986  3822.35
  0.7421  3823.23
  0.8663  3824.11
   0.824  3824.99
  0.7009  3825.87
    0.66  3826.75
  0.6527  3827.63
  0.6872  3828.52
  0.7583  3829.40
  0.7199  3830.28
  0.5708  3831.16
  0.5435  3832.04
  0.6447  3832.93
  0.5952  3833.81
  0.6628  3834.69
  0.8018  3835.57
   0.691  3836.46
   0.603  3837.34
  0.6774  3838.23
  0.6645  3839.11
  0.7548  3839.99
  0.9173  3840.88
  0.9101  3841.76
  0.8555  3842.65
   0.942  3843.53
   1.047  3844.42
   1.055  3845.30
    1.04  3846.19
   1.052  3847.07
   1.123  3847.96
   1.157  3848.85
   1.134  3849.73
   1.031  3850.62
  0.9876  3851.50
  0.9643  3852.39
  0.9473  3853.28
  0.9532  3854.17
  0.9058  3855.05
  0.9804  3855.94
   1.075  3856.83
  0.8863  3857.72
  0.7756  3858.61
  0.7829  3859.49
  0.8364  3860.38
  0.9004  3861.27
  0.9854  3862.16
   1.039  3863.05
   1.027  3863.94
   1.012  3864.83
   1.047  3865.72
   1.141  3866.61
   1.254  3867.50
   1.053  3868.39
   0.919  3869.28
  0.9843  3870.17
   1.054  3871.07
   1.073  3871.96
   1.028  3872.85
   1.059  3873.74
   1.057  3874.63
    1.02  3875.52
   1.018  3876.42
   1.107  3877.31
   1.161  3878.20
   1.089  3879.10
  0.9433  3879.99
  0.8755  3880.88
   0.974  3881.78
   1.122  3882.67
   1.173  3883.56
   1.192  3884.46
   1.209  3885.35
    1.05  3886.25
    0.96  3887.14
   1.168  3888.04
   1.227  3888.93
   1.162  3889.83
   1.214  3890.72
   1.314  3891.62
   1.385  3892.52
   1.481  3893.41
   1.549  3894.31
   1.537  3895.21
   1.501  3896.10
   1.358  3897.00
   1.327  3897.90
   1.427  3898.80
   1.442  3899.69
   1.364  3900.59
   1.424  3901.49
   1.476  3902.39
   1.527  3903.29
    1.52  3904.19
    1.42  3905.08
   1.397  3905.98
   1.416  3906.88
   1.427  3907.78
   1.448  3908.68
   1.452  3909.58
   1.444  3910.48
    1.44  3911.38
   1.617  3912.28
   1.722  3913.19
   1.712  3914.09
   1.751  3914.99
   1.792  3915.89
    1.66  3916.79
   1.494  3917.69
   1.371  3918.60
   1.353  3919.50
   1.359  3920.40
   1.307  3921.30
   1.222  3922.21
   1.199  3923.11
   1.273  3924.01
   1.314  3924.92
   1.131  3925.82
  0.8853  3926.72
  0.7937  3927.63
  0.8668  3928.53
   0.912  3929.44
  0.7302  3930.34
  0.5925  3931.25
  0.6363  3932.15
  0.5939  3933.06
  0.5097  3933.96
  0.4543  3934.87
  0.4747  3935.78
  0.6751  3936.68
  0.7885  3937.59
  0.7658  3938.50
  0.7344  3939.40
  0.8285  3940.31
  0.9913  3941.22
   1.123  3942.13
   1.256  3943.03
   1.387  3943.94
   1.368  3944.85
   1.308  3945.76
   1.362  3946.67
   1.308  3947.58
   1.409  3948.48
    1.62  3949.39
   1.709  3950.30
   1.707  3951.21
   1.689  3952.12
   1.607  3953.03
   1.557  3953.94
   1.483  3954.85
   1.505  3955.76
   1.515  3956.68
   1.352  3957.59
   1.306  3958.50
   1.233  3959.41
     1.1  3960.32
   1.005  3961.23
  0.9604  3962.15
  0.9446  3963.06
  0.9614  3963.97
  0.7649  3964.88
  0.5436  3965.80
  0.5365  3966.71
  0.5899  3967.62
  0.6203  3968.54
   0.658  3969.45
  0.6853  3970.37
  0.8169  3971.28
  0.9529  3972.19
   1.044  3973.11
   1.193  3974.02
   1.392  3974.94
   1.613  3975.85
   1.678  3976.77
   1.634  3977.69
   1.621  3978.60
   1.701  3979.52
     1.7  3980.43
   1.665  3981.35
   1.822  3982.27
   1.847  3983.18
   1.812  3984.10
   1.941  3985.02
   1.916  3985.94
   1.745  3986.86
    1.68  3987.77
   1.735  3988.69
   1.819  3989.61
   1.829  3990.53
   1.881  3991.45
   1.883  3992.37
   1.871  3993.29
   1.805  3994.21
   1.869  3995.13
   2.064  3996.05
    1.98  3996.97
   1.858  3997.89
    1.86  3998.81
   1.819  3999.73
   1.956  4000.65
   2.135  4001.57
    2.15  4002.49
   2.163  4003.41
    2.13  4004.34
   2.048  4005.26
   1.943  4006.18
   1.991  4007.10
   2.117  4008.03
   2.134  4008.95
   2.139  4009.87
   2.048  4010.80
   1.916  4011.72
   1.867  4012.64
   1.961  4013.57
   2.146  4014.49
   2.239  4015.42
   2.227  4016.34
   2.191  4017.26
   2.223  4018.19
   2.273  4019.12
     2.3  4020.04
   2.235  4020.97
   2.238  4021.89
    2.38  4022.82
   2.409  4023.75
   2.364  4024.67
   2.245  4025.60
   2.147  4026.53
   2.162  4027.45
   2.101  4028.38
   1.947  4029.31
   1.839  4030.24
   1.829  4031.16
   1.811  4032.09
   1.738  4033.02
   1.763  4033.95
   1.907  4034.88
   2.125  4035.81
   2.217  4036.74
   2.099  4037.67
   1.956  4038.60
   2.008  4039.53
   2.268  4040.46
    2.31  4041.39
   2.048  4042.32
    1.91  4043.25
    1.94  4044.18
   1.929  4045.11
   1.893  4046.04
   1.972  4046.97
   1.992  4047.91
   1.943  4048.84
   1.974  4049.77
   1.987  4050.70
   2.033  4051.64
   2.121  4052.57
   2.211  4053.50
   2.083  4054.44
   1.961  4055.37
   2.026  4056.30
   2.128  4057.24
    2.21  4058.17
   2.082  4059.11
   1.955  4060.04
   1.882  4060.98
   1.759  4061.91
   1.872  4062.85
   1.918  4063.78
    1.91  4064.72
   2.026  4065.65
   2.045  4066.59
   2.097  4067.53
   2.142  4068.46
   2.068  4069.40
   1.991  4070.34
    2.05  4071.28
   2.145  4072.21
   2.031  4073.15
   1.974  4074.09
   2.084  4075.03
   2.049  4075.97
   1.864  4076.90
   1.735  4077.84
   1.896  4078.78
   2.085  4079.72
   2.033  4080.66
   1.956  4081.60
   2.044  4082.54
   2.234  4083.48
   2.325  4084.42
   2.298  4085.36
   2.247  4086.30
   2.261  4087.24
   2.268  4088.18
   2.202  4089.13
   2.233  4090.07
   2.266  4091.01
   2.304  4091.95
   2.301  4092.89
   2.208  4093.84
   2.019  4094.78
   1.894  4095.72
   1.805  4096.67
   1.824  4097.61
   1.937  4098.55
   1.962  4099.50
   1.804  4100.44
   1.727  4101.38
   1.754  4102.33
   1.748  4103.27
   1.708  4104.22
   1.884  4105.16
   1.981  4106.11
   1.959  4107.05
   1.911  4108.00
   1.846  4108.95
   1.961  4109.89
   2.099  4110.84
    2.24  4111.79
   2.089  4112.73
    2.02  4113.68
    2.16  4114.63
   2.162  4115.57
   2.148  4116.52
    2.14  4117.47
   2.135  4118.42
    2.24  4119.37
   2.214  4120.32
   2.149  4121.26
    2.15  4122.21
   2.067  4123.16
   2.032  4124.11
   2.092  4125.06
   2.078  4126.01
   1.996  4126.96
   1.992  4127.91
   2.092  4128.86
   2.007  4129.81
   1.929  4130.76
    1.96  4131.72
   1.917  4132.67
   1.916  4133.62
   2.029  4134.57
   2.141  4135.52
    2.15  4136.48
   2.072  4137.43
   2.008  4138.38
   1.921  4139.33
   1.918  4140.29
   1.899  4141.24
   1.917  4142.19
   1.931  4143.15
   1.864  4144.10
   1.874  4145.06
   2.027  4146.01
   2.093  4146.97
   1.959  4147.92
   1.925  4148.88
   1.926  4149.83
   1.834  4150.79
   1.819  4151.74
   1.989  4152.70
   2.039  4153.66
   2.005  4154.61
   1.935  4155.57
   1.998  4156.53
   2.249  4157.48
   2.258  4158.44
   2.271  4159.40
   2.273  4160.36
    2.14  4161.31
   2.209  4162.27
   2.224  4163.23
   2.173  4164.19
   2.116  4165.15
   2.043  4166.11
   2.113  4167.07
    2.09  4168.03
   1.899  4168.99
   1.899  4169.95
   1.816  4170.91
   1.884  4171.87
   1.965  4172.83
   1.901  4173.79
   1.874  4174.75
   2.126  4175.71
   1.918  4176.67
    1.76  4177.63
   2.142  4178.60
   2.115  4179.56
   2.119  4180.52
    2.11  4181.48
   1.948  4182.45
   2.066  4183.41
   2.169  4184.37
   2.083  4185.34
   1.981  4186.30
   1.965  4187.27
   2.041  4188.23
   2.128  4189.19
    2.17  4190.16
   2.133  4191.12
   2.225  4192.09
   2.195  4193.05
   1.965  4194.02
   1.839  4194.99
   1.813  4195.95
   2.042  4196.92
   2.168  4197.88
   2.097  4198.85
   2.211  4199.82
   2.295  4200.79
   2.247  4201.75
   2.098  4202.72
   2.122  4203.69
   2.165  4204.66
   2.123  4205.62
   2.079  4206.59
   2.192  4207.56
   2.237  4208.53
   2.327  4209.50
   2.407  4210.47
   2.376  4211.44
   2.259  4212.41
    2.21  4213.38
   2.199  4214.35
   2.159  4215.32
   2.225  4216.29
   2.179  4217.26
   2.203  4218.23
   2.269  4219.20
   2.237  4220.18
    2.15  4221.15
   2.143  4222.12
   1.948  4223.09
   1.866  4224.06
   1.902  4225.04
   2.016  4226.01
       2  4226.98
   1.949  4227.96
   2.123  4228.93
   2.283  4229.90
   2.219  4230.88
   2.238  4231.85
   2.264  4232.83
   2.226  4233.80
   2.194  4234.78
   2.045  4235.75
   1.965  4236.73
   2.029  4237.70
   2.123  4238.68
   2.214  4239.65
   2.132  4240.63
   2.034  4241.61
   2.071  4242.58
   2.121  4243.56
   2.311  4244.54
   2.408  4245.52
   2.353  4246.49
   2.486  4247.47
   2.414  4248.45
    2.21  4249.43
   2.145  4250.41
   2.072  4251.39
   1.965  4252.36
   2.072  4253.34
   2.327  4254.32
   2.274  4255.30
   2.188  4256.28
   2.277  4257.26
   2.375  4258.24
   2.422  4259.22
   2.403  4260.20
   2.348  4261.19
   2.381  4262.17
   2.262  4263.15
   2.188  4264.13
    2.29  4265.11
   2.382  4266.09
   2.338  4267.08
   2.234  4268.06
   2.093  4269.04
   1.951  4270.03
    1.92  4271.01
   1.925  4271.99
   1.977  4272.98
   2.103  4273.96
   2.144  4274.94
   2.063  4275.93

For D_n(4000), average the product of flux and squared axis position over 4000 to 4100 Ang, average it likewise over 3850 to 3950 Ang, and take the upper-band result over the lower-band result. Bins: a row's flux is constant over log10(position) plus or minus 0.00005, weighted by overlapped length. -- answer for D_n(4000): 1.93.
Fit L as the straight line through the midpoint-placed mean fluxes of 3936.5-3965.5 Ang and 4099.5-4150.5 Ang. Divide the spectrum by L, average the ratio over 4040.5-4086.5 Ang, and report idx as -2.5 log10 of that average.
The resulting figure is -0.18 mag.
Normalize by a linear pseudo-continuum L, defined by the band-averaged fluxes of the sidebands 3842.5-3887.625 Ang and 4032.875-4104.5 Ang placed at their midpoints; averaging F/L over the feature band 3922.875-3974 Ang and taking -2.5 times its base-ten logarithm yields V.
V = 0.348 mag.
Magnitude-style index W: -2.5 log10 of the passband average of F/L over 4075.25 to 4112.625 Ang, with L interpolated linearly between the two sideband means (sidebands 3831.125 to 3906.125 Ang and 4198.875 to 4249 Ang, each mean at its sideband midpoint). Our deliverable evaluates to -0.146 mag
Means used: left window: 1.07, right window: 2.18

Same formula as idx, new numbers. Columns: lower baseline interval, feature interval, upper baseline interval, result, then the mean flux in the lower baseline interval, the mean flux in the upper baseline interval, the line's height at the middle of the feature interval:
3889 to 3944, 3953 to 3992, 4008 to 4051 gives 0.22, 1.22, 2.07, 1.64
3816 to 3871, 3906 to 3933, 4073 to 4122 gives -0.05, 0.887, 2.05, 1.23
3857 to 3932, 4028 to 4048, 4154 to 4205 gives -0.20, 1.21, 2.07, 1.64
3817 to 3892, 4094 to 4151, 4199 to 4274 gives -0.10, 0.942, 2.18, 1.81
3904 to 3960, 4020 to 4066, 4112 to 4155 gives -0.22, 1.24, 2.02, 1.67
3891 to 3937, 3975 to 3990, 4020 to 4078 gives -0.05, 1.26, 2.04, 1.66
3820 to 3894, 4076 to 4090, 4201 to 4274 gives -0.24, 0.956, 2.18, 1.68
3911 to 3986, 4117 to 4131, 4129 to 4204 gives -0.12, 1.22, 2.03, 1.88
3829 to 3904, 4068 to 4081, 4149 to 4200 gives -0.17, 1.04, 2.04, 1.72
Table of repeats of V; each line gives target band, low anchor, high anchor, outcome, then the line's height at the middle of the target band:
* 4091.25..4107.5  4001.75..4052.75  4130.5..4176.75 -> 0.06 mag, 2.04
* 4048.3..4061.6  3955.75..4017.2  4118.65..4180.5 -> -0.14 mag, 1.79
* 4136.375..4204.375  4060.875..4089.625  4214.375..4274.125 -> 0.04 mag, 2.12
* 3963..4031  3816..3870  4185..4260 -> -0.25 mag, 1.4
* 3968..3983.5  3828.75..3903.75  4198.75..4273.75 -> 0.05 mag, 1.38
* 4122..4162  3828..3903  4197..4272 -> -0.07 mag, 1.9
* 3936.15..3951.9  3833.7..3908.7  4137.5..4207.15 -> 0.11 mag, 1.32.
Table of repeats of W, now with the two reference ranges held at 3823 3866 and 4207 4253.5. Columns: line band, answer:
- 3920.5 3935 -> 0.23 mag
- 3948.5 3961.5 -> -0.18 mag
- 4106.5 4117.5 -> -0.16 mag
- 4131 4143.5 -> -0.07 mag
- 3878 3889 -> -0.09 mag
